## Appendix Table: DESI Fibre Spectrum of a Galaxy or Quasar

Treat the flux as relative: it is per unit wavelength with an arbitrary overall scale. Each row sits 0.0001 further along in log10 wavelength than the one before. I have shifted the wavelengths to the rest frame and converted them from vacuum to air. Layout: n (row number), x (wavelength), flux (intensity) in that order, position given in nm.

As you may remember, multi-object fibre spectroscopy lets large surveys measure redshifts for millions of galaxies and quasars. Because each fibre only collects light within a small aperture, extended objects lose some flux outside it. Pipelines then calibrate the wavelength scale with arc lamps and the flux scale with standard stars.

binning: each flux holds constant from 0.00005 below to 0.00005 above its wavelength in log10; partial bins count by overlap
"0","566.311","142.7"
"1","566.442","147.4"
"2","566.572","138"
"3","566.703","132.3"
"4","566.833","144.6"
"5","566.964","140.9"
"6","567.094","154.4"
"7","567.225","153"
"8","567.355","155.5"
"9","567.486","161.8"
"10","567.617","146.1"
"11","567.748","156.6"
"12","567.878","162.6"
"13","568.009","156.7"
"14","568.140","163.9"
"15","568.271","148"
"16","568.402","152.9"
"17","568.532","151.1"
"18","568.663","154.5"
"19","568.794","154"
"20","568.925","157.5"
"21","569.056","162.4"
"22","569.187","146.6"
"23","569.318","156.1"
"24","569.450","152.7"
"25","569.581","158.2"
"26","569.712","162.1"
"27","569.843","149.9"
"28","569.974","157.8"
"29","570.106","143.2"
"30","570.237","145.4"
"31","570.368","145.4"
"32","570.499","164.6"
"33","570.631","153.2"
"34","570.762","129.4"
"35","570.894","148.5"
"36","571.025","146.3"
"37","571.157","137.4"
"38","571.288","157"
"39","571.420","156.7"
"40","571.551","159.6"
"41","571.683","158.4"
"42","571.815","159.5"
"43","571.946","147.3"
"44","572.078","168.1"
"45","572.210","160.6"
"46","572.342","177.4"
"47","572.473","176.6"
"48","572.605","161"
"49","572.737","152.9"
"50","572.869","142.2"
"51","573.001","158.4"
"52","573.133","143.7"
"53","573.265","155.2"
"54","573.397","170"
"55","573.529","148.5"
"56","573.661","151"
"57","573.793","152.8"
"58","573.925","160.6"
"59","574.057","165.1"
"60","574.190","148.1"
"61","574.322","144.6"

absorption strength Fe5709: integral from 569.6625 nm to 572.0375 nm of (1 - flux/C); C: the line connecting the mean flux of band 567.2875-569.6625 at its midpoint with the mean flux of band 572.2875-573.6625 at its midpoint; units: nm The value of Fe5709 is 0.08 nm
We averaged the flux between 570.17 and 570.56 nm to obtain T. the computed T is 152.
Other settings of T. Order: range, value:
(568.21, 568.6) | 151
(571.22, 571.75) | 158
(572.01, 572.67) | 169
